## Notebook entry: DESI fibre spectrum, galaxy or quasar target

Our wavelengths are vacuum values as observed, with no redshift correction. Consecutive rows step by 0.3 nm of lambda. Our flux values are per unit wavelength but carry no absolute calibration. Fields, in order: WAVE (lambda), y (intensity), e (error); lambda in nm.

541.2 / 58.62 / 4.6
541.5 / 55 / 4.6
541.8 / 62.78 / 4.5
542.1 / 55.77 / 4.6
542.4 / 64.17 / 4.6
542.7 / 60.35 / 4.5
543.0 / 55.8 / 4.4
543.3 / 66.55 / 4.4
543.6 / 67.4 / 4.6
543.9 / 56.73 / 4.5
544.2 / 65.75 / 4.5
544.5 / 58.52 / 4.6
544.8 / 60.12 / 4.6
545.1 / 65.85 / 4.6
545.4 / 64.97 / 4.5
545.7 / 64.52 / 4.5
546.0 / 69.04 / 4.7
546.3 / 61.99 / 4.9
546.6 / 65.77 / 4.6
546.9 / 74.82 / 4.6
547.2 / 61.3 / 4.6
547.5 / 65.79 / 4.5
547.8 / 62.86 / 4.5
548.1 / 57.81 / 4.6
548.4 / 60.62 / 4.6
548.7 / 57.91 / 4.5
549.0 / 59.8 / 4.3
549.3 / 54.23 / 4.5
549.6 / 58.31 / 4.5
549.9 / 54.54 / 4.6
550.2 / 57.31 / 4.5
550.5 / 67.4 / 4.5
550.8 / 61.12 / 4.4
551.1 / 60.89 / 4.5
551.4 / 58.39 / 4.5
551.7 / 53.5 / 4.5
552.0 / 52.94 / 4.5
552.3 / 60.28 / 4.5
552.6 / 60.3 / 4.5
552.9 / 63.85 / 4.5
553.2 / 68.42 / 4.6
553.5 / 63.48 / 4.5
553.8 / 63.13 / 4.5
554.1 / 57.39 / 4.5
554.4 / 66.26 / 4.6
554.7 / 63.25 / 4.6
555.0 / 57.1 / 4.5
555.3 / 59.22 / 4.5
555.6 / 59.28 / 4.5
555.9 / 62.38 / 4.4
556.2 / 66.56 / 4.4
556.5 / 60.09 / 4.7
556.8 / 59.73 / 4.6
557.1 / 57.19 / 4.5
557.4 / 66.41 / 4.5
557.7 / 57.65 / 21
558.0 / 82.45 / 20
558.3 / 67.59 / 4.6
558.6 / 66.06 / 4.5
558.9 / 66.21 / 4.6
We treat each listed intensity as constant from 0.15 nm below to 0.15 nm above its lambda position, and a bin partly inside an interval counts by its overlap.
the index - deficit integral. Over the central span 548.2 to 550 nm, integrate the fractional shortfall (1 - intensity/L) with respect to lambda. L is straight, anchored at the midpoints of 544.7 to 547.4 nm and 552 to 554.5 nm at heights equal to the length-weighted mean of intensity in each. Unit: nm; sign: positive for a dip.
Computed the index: 0.18 nm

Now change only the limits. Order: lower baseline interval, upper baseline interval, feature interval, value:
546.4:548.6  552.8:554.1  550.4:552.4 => 0.15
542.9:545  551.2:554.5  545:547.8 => -0.20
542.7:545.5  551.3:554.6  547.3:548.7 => 0.01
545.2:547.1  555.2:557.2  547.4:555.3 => 0.42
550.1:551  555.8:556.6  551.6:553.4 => 0.07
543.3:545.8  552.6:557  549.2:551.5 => 0.12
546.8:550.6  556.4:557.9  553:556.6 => -0.08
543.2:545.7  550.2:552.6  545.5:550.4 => -0.04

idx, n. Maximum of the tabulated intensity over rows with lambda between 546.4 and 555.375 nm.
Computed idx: 74.82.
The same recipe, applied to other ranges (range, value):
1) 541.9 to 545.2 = 67.4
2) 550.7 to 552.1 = 61.12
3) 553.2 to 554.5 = 68.42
